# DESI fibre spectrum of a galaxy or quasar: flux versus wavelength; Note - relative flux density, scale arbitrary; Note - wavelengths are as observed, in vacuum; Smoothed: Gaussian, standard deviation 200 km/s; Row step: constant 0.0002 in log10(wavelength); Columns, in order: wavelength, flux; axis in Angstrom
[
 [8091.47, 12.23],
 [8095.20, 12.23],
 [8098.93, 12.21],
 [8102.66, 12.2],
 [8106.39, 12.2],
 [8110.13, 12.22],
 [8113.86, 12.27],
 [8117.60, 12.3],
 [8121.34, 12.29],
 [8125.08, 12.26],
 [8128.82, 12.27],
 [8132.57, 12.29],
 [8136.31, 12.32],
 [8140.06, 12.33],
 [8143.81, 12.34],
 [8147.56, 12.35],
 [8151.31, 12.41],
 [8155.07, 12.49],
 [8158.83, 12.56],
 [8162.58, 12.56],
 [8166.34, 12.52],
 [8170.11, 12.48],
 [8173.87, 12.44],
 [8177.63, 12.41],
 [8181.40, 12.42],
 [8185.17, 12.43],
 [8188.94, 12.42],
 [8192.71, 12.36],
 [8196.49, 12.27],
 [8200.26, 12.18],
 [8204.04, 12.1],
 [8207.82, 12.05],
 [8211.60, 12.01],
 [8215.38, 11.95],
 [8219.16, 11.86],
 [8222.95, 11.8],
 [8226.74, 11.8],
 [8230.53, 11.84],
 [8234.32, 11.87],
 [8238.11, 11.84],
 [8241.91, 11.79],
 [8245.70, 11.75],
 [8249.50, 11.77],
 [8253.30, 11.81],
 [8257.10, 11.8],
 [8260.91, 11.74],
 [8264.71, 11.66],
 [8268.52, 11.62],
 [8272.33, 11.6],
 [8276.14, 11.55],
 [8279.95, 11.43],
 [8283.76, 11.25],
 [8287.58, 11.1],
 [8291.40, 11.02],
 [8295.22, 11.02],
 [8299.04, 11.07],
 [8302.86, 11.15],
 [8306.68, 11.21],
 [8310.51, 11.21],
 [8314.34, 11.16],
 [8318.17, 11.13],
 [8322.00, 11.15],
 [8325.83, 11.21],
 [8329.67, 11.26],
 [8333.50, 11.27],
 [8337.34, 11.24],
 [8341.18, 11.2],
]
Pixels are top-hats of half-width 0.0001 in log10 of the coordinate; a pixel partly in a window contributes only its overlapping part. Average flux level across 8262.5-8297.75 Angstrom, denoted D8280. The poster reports 11.4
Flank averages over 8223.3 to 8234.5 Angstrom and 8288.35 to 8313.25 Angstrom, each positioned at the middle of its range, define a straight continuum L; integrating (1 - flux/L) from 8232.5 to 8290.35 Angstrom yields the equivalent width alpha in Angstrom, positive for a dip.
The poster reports -0.6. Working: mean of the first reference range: 11.8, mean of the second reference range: 11.1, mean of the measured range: 11.6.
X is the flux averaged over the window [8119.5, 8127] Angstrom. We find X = 12.3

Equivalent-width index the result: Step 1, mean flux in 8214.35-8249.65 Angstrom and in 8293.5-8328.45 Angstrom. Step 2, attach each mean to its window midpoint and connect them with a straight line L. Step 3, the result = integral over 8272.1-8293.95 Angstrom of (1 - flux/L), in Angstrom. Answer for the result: 0.2 Angstrom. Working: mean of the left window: 11.8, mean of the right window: 11.1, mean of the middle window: 11.3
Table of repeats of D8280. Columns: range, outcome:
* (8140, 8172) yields 12.5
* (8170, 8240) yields 12.1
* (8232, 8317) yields 11.5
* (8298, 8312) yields 11.2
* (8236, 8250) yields 11.8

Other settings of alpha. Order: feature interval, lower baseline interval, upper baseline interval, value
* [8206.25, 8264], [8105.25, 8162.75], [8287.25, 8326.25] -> -1.05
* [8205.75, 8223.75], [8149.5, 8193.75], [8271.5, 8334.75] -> 0.16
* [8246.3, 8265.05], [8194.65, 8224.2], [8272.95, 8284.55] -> -0.19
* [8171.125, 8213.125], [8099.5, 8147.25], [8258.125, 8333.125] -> -1.42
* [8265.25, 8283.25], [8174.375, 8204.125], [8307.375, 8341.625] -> 0.14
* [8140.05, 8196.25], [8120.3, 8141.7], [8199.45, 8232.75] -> -1.35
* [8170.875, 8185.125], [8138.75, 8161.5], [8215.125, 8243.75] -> -0.25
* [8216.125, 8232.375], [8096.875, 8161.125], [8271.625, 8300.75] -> -0.24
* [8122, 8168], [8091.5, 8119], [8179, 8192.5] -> -0.26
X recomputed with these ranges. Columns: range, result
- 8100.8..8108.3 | 12.2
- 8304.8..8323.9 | 11.2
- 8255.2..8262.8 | 11.8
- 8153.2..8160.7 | 12.5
